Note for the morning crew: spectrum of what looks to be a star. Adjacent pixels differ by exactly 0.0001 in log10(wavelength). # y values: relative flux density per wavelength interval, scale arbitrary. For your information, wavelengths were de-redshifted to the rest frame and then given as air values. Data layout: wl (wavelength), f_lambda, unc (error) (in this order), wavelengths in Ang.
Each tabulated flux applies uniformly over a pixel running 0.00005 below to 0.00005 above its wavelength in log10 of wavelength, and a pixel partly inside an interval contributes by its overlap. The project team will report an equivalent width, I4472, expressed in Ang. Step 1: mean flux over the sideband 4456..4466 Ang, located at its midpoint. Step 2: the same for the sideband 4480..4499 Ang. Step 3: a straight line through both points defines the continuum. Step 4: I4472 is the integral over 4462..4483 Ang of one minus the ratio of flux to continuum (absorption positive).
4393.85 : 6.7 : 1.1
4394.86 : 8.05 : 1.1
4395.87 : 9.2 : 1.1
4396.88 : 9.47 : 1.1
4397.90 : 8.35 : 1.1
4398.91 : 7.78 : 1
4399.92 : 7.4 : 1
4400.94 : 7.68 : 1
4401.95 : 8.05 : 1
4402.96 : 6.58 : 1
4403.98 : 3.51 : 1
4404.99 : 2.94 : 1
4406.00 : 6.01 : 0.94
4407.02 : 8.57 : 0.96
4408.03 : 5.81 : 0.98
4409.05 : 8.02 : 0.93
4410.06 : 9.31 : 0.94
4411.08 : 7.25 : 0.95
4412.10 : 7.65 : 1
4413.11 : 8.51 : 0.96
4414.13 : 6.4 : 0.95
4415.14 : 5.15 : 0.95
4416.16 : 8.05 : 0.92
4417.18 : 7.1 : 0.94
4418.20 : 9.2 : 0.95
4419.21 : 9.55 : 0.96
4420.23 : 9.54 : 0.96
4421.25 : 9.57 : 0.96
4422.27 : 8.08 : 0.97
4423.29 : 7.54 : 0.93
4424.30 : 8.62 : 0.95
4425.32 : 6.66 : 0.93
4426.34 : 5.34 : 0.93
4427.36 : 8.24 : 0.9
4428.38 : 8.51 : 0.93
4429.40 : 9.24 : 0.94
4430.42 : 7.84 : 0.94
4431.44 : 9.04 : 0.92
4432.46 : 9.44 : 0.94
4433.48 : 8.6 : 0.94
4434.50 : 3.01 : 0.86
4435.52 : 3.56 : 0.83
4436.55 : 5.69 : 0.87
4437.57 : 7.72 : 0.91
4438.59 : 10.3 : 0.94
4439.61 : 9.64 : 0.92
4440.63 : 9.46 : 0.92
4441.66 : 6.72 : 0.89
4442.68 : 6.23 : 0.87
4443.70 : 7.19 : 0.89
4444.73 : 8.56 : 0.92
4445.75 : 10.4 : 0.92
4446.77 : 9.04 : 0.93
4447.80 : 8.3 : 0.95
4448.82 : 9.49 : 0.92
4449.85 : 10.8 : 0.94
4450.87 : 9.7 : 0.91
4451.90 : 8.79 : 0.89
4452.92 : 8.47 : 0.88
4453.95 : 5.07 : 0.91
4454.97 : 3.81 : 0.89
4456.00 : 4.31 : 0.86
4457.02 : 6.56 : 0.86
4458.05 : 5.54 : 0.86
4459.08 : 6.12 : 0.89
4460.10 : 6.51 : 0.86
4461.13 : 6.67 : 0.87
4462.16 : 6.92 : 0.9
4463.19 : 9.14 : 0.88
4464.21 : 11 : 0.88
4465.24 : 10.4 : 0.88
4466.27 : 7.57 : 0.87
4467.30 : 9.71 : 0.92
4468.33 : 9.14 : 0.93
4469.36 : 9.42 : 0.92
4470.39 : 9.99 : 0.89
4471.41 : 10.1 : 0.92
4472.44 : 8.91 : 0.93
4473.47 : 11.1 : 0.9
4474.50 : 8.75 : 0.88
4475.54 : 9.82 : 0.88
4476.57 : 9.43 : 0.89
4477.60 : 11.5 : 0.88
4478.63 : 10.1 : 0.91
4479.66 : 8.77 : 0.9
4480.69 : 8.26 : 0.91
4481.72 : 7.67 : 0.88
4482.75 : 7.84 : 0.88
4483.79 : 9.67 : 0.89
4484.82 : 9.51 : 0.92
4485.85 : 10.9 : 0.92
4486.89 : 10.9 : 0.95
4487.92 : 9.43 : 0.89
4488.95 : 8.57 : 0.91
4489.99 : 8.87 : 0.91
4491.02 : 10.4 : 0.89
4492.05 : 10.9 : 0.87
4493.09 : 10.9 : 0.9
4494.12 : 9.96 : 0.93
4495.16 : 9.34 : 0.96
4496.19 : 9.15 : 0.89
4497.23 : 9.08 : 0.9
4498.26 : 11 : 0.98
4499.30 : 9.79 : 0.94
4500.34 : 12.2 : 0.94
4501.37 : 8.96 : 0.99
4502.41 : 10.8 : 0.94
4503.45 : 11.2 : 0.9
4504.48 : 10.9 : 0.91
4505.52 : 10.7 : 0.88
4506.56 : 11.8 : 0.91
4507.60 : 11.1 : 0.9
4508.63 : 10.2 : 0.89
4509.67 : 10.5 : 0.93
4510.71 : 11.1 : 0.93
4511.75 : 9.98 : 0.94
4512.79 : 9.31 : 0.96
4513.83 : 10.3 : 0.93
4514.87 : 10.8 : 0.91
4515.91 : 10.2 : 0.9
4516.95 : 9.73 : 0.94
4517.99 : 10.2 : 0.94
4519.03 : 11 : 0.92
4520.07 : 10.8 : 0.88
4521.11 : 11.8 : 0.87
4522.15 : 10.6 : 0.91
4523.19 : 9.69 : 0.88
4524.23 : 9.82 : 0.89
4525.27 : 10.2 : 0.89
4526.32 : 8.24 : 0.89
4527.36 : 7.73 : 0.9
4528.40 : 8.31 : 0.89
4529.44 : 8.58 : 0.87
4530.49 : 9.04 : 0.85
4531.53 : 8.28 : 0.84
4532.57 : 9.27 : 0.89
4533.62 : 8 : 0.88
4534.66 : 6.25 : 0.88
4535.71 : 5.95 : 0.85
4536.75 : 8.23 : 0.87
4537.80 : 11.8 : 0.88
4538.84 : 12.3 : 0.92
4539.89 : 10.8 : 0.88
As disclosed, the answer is -2.72 Ang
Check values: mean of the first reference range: 7.48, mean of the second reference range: 9.57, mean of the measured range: 9.37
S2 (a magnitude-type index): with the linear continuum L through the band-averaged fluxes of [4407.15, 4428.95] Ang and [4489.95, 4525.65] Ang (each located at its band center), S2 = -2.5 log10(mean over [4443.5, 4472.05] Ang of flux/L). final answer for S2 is 0.10 mag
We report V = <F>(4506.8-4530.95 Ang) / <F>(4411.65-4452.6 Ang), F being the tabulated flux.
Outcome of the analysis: 1.24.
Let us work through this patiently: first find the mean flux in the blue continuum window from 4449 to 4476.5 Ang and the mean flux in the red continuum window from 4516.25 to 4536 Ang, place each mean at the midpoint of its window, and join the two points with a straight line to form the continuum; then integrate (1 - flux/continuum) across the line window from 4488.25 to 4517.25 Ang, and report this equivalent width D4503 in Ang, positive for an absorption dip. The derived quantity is -4.69 Ang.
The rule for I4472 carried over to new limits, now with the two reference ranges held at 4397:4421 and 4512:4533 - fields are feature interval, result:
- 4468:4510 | -4.3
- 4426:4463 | 2.5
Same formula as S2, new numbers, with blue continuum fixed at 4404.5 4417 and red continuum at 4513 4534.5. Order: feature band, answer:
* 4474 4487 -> -0.102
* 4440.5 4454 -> -0.094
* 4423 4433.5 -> -0.099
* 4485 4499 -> -0.127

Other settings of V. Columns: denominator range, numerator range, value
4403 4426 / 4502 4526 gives 1.43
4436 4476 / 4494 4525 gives 1.26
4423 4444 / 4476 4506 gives 1.31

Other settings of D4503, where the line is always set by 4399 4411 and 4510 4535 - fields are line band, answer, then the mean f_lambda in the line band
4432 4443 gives 0.3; 7.31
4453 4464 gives 2.4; 6.3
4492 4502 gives -1.3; 10.1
